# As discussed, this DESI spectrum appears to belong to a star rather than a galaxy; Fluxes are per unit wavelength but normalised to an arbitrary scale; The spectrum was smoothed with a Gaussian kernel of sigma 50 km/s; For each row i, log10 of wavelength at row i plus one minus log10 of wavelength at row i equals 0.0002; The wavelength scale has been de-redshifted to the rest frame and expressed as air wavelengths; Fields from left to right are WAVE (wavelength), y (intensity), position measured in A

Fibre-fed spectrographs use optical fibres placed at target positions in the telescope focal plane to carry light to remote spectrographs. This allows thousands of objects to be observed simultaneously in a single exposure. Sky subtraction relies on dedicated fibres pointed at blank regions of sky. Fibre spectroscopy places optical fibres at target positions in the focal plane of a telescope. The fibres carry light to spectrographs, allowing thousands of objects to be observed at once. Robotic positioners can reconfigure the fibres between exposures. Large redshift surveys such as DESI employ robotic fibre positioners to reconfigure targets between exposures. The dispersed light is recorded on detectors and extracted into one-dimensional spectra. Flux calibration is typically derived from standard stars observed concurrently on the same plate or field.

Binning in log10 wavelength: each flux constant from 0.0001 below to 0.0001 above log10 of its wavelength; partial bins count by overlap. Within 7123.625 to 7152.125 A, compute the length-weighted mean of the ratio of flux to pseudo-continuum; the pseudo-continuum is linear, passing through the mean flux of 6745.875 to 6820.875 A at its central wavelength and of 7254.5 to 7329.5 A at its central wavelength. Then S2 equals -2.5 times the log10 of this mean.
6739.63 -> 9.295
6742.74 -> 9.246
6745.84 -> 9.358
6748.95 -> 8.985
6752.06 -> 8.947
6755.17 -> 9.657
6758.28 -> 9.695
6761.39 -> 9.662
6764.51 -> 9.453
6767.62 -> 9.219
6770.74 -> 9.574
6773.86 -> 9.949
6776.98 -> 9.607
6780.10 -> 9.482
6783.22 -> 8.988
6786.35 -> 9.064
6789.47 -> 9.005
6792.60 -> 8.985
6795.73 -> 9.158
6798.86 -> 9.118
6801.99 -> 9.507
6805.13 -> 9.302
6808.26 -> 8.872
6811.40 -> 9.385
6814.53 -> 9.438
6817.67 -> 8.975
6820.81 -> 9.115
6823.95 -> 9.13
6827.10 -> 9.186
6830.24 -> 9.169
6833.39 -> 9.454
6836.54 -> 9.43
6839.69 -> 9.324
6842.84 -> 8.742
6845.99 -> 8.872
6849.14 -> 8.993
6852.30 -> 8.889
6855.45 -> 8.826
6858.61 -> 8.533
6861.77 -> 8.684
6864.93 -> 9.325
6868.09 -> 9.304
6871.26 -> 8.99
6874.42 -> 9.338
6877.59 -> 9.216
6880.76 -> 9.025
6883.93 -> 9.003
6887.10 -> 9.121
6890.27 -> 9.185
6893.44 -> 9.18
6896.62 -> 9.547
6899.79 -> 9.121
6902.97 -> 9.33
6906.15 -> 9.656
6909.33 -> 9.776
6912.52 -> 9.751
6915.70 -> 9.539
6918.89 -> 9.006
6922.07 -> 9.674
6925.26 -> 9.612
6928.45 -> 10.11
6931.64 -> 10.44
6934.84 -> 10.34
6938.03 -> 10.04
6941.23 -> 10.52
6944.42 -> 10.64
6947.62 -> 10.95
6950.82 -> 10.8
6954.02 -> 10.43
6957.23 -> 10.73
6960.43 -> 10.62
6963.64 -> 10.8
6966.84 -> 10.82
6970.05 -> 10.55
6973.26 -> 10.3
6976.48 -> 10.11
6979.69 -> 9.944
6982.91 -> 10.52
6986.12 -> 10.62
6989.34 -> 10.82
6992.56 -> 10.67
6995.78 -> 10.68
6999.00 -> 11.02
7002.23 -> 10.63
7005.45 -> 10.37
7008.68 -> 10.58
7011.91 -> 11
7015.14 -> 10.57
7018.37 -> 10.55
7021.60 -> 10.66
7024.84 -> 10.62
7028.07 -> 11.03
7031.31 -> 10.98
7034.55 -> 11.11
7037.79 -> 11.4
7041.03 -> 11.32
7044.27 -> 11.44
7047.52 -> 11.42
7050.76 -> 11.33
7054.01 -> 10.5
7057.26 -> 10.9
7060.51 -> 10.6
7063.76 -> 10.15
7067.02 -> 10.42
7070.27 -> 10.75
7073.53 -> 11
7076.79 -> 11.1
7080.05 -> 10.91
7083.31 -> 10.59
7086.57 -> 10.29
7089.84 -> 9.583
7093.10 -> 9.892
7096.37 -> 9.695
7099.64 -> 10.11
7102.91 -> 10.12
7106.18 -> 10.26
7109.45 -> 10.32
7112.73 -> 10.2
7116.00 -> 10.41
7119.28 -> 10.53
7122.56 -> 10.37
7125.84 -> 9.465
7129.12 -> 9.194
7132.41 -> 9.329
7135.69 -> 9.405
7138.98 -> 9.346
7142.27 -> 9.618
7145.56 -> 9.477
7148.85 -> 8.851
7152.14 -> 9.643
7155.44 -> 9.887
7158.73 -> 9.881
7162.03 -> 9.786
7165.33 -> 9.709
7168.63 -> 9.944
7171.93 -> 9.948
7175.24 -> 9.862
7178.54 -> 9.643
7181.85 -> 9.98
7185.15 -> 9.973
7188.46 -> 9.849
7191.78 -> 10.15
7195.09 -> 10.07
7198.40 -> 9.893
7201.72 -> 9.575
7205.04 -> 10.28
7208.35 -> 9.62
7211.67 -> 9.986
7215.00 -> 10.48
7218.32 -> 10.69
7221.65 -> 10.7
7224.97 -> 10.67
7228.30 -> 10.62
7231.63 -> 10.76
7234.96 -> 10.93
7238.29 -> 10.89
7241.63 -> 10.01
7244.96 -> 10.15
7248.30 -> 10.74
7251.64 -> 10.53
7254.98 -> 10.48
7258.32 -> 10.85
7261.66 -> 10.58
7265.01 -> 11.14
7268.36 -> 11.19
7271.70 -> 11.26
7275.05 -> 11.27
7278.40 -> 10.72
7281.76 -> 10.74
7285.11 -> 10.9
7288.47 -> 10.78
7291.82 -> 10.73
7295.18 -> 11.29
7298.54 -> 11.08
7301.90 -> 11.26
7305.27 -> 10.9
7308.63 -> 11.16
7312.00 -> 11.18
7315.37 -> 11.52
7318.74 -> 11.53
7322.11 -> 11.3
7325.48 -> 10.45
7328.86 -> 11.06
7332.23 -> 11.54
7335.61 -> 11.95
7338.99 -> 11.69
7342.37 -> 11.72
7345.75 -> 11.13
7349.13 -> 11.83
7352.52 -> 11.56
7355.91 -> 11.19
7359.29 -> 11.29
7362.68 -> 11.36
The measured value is 0.12 mag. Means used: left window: 9.3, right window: 11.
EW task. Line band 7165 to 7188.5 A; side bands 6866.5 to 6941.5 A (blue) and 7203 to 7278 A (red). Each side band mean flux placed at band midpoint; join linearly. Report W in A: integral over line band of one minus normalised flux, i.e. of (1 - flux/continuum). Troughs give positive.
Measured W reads 1.2 A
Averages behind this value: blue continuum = 9.52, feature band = 9.88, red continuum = 10.6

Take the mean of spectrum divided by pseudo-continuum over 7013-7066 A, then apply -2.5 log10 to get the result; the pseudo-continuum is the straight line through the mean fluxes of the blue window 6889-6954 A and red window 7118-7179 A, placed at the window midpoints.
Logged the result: -0.12 mag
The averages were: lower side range 9.88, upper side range 9.67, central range 10.9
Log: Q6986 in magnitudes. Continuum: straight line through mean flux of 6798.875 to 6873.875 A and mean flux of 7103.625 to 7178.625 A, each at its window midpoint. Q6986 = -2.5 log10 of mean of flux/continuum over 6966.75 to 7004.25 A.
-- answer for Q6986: -0.12 mag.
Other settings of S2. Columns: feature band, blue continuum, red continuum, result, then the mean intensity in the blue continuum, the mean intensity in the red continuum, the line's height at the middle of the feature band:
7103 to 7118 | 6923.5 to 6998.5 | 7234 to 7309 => 0.04 mag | 10.5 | 10.8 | 10.7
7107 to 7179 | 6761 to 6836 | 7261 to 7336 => 0.08 mag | 9.28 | 11.1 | 10.5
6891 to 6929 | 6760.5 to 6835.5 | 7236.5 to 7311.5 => 0.02 mag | 9.28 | 10.9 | 9.65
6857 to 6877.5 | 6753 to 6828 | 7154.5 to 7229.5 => 0.05 mag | 9.31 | 10.1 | 9.45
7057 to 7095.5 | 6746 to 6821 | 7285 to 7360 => -0.01 mag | 9.3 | 11.3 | 10.4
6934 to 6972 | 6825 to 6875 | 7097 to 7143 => -0.13 mag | 9.06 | 9.91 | 9.38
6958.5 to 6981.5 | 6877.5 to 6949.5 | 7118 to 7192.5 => -0.08 mag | 9.7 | 9.72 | 9.71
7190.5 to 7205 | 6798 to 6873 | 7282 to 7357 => 0.08 mag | 9.11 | 11.3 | 10.7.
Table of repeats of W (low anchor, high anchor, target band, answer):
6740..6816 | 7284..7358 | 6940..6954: -1.1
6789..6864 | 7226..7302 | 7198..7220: 1.1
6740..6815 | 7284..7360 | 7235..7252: 0.7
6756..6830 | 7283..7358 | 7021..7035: -1.0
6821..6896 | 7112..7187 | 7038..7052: -2.7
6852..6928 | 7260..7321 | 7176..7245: 3.1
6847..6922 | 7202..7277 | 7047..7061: -1.5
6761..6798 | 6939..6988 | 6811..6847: 1.8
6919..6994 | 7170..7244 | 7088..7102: 0.6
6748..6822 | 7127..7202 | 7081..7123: -2.4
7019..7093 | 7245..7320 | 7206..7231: 1.2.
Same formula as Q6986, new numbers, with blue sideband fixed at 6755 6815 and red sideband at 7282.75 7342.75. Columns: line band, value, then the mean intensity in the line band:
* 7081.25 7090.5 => 0.02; 10.2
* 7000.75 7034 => -0.06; 10.7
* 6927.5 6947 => -0.05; 10.4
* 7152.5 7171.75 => 0.09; 9.84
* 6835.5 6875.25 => 0.07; 9.01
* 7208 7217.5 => 0.07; 10.1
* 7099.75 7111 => 0.03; 10.2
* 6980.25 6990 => -0.05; 10.6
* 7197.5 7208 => 0.10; 9.88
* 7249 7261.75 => 0.04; 10.6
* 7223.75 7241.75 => 0.02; 10.7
